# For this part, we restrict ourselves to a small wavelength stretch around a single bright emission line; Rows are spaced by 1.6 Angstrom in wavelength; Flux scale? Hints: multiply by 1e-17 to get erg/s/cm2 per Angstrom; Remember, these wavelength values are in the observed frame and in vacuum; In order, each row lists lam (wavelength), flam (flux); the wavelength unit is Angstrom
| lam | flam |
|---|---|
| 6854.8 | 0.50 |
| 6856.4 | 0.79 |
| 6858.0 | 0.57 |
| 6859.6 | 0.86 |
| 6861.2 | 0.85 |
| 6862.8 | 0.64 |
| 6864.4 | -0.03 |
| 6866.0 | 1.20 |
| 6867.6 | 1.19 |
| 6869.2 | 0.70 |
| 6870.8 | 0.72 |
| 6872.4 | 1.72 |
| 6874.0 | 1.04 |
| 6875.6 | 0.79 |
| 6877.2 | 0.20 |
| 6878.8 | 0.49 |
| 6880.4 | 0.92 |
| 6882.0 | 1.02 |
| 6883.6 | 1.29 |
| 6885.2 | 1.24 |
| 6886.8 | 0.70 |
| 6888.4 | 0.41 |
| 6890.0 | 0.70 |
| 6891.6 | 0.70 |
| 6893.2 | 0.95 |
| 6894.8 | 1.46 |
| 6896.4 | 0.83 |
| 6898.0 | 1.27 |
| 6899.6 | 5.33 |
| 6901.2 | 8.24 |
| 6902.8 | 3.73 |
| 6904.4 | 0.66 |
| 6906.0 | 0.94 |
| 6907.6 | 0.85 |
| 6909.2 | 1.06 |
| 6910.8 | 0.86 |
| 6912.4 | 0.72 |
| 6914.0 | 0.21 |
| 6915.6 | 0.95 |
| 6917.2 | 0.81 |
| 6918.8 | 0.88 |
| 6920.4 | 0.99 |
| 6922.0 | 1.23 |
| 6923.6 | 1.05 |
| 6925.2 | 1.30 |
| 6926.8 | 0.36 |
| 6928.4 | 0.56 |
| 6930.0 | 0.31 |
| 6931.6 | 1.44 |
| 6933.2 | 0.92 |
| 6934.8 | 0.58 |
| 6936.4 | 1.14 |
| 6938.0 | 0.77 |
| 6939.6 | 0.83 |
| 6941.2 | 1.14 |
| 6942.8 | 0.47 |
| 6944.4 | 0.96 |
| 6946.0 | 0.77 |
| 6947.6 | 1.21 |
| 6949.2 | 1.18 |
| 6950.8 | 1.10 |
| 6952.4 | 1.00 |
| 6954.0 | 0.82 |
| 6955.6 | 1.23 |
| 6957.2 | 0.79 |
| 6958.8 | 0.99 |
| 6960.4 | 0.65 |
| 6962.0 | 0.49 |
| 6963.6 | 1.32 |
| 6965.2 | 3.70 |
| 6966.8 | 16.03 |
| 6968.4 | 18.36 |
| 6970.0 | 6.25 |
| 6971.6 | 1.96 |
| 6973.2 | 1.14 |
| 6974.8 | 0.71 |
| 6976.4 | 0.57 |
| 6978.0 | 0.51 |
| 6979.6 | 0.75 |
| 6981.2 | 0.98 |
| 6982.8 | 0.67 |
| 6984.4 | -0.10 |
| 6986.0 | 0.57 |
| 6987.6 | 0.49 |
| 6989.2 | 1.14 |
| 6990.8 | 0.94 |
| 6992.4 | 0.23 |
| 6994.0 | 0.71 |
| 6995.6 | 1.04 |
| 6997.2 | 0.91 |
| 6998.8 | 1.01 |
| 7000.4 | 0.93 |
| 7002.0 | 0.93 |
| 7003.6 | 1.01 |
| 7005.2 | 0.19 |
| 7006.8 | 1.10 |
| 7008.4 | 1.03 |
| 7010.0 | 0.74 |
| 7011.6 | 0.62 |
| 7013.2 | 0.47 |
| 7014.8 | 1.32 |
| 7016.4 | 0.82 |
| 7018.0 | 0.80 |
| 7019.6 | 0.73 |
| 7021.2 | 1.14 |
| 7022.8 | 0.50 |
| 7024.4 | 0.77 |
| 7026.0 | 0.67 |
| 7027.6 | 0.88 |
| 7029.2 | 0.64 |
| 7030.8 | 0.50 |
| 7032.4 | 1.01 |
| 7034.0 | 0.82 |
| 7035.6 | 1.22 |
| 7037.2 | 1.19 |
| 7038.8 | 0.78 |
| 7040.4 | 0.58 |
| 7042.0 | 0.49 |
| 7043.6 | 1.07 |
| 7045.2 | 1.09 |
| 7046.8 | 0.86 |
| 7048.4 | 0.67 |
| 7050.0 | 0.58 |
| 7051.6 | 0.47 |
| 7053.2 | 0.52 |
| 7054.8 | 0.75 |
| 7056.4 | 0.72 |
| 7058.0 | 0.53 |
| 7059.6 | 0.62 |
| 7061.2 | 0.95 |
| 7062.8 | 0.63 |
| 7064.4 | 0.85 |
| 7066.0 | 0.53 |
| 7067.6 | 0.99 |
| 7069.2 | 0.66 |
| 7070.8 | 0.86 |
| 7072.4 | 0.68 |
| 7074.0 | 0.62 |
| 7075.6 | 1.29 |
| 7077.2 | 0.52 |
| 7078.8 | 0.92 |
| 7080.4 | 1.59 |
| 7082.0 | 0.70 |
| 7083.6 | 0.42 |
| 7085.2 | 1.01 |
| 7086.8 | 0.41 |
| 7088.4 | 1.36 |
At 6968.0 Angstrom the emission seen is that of [O III] 5007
